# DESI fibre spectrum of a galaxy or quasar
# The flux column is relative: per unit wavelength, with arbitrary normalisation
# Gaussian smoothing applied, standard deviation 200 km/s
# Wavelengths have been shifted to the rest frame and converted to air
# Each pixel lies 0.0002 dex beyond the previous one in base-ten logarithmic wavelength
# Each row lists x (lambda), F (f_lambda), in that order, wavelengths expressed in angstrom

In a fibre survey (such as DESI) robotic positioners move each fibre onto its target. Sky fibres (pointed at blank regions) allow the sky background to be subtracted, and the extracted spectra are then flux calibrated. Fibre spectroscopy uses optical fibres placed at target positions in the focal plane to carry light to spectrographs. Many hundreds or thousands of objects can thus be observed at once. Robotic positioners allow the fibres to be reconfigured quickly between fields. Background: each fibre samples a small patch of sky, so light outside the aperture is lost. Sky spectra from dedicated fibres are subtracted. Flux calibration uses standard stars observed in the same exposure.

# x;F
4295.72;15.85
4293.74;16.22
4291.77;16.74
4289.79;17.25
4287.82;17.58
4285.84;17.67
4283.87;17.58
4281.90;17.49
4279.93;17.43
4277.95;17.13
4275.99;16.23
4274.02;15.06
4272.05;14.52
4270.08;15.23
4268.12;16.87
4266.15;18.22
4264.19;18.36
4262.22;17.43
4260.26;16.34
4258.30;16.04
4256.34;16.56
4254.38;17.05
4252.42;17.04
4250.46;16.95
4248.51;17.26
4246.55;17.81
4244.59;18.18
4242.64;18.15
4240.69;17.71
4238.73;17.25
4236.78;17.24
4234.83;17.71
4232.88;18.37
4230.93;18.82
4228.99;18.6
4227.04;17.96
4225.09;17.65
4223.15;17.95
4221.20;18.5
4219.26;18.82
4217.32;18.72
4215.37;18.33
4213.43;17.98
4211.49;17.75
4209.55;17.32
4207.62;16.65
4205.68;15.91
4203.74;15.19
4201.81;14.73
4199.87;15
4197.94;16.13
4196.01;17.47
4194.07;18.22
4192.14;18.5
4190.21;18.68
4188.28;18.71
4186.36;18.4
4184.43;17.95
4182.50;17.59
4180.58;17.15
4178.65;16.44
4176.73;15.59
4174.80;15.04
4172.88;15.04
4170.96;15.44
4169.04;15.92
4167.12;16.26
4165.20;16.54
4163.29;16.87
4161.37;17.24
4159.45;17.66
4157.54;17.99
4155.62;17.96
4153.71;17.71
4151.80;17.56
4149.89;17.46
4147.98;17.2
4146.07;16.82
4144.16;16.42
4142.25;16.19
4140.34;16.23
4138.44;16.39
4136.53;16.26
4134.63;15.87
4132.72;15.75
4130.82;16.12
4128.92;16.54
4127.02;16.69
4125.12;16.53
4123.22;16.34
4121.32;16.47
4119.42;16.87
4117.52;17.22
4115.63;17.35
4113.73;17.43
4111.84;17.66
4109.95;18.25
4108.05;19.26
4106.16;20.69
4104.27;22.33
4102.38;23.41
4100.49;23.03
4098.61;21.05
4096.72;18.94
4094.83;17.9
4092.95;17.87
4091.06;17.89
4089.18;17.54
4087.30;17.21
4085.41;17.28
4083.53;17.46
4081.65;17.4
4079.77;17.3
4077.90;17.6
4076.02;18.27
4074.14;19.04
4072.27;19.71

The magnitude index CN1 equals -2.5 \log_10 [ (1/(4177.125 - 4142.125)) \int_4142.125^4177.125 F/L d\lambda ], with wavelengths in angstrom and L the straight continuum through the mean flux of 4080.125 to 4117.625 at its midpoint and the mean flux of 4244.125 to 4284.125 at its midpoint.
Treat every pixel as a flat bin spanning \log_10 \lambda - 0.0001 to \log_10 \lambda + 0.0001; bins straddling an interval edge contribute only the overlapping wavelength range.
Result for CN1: 0.09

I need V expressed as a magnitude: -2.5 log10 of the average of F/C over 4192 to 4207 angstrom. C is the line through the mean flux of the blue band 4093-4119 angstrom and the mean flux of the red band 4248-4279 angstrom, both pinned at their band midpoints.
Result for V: 0.10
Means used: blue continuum 19.5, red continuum 16.6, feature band 16.3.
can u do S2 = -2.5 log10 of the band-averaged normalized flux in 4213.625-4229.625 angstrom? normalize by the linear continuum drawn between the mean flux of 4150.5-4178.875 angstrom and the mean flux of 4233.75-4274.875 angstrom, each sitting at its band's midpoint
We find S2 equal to -0.087 mag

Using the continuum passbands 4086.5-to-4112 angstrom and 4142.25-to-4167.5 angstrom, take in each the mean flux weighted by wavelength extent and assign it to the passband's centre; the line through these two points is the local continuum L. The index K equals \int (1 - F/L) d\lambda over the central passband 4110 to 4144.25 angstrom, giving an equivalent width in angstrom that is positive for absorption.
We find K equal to 3.3 angstrom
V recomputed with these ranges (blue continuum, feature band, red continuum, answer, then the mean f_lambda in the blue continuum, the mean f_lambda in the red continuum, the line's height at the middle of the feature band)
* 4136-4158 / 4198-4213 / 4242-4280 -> 0.05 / 17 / 16.9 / 16.9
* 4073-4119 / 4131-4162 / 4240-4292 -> 0.08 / 18.7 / 17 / 18.2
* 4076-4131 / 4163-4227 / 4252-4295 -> 0.02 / 18.2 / 16.8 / 17.5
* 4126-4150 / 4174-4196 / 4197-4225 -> -0.04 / 16.4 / 17.1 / 16.9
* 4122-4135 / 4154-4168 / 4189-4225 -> -0.03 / 16.3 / 17.3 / 16.7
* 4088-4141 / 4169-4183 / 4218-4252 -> 0.13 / 18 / 17.9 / 18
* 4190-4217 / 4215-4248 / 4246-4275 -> -0.08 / 17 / 16.7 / 16.8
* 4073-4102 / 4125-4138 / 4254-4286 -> 0.12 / 18.5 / 16.8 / 18.1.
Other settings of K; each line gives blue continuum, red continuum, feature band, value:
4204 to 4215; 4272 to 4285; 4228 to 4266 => -1.6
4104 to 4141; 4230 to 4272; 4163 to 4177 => 1.2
